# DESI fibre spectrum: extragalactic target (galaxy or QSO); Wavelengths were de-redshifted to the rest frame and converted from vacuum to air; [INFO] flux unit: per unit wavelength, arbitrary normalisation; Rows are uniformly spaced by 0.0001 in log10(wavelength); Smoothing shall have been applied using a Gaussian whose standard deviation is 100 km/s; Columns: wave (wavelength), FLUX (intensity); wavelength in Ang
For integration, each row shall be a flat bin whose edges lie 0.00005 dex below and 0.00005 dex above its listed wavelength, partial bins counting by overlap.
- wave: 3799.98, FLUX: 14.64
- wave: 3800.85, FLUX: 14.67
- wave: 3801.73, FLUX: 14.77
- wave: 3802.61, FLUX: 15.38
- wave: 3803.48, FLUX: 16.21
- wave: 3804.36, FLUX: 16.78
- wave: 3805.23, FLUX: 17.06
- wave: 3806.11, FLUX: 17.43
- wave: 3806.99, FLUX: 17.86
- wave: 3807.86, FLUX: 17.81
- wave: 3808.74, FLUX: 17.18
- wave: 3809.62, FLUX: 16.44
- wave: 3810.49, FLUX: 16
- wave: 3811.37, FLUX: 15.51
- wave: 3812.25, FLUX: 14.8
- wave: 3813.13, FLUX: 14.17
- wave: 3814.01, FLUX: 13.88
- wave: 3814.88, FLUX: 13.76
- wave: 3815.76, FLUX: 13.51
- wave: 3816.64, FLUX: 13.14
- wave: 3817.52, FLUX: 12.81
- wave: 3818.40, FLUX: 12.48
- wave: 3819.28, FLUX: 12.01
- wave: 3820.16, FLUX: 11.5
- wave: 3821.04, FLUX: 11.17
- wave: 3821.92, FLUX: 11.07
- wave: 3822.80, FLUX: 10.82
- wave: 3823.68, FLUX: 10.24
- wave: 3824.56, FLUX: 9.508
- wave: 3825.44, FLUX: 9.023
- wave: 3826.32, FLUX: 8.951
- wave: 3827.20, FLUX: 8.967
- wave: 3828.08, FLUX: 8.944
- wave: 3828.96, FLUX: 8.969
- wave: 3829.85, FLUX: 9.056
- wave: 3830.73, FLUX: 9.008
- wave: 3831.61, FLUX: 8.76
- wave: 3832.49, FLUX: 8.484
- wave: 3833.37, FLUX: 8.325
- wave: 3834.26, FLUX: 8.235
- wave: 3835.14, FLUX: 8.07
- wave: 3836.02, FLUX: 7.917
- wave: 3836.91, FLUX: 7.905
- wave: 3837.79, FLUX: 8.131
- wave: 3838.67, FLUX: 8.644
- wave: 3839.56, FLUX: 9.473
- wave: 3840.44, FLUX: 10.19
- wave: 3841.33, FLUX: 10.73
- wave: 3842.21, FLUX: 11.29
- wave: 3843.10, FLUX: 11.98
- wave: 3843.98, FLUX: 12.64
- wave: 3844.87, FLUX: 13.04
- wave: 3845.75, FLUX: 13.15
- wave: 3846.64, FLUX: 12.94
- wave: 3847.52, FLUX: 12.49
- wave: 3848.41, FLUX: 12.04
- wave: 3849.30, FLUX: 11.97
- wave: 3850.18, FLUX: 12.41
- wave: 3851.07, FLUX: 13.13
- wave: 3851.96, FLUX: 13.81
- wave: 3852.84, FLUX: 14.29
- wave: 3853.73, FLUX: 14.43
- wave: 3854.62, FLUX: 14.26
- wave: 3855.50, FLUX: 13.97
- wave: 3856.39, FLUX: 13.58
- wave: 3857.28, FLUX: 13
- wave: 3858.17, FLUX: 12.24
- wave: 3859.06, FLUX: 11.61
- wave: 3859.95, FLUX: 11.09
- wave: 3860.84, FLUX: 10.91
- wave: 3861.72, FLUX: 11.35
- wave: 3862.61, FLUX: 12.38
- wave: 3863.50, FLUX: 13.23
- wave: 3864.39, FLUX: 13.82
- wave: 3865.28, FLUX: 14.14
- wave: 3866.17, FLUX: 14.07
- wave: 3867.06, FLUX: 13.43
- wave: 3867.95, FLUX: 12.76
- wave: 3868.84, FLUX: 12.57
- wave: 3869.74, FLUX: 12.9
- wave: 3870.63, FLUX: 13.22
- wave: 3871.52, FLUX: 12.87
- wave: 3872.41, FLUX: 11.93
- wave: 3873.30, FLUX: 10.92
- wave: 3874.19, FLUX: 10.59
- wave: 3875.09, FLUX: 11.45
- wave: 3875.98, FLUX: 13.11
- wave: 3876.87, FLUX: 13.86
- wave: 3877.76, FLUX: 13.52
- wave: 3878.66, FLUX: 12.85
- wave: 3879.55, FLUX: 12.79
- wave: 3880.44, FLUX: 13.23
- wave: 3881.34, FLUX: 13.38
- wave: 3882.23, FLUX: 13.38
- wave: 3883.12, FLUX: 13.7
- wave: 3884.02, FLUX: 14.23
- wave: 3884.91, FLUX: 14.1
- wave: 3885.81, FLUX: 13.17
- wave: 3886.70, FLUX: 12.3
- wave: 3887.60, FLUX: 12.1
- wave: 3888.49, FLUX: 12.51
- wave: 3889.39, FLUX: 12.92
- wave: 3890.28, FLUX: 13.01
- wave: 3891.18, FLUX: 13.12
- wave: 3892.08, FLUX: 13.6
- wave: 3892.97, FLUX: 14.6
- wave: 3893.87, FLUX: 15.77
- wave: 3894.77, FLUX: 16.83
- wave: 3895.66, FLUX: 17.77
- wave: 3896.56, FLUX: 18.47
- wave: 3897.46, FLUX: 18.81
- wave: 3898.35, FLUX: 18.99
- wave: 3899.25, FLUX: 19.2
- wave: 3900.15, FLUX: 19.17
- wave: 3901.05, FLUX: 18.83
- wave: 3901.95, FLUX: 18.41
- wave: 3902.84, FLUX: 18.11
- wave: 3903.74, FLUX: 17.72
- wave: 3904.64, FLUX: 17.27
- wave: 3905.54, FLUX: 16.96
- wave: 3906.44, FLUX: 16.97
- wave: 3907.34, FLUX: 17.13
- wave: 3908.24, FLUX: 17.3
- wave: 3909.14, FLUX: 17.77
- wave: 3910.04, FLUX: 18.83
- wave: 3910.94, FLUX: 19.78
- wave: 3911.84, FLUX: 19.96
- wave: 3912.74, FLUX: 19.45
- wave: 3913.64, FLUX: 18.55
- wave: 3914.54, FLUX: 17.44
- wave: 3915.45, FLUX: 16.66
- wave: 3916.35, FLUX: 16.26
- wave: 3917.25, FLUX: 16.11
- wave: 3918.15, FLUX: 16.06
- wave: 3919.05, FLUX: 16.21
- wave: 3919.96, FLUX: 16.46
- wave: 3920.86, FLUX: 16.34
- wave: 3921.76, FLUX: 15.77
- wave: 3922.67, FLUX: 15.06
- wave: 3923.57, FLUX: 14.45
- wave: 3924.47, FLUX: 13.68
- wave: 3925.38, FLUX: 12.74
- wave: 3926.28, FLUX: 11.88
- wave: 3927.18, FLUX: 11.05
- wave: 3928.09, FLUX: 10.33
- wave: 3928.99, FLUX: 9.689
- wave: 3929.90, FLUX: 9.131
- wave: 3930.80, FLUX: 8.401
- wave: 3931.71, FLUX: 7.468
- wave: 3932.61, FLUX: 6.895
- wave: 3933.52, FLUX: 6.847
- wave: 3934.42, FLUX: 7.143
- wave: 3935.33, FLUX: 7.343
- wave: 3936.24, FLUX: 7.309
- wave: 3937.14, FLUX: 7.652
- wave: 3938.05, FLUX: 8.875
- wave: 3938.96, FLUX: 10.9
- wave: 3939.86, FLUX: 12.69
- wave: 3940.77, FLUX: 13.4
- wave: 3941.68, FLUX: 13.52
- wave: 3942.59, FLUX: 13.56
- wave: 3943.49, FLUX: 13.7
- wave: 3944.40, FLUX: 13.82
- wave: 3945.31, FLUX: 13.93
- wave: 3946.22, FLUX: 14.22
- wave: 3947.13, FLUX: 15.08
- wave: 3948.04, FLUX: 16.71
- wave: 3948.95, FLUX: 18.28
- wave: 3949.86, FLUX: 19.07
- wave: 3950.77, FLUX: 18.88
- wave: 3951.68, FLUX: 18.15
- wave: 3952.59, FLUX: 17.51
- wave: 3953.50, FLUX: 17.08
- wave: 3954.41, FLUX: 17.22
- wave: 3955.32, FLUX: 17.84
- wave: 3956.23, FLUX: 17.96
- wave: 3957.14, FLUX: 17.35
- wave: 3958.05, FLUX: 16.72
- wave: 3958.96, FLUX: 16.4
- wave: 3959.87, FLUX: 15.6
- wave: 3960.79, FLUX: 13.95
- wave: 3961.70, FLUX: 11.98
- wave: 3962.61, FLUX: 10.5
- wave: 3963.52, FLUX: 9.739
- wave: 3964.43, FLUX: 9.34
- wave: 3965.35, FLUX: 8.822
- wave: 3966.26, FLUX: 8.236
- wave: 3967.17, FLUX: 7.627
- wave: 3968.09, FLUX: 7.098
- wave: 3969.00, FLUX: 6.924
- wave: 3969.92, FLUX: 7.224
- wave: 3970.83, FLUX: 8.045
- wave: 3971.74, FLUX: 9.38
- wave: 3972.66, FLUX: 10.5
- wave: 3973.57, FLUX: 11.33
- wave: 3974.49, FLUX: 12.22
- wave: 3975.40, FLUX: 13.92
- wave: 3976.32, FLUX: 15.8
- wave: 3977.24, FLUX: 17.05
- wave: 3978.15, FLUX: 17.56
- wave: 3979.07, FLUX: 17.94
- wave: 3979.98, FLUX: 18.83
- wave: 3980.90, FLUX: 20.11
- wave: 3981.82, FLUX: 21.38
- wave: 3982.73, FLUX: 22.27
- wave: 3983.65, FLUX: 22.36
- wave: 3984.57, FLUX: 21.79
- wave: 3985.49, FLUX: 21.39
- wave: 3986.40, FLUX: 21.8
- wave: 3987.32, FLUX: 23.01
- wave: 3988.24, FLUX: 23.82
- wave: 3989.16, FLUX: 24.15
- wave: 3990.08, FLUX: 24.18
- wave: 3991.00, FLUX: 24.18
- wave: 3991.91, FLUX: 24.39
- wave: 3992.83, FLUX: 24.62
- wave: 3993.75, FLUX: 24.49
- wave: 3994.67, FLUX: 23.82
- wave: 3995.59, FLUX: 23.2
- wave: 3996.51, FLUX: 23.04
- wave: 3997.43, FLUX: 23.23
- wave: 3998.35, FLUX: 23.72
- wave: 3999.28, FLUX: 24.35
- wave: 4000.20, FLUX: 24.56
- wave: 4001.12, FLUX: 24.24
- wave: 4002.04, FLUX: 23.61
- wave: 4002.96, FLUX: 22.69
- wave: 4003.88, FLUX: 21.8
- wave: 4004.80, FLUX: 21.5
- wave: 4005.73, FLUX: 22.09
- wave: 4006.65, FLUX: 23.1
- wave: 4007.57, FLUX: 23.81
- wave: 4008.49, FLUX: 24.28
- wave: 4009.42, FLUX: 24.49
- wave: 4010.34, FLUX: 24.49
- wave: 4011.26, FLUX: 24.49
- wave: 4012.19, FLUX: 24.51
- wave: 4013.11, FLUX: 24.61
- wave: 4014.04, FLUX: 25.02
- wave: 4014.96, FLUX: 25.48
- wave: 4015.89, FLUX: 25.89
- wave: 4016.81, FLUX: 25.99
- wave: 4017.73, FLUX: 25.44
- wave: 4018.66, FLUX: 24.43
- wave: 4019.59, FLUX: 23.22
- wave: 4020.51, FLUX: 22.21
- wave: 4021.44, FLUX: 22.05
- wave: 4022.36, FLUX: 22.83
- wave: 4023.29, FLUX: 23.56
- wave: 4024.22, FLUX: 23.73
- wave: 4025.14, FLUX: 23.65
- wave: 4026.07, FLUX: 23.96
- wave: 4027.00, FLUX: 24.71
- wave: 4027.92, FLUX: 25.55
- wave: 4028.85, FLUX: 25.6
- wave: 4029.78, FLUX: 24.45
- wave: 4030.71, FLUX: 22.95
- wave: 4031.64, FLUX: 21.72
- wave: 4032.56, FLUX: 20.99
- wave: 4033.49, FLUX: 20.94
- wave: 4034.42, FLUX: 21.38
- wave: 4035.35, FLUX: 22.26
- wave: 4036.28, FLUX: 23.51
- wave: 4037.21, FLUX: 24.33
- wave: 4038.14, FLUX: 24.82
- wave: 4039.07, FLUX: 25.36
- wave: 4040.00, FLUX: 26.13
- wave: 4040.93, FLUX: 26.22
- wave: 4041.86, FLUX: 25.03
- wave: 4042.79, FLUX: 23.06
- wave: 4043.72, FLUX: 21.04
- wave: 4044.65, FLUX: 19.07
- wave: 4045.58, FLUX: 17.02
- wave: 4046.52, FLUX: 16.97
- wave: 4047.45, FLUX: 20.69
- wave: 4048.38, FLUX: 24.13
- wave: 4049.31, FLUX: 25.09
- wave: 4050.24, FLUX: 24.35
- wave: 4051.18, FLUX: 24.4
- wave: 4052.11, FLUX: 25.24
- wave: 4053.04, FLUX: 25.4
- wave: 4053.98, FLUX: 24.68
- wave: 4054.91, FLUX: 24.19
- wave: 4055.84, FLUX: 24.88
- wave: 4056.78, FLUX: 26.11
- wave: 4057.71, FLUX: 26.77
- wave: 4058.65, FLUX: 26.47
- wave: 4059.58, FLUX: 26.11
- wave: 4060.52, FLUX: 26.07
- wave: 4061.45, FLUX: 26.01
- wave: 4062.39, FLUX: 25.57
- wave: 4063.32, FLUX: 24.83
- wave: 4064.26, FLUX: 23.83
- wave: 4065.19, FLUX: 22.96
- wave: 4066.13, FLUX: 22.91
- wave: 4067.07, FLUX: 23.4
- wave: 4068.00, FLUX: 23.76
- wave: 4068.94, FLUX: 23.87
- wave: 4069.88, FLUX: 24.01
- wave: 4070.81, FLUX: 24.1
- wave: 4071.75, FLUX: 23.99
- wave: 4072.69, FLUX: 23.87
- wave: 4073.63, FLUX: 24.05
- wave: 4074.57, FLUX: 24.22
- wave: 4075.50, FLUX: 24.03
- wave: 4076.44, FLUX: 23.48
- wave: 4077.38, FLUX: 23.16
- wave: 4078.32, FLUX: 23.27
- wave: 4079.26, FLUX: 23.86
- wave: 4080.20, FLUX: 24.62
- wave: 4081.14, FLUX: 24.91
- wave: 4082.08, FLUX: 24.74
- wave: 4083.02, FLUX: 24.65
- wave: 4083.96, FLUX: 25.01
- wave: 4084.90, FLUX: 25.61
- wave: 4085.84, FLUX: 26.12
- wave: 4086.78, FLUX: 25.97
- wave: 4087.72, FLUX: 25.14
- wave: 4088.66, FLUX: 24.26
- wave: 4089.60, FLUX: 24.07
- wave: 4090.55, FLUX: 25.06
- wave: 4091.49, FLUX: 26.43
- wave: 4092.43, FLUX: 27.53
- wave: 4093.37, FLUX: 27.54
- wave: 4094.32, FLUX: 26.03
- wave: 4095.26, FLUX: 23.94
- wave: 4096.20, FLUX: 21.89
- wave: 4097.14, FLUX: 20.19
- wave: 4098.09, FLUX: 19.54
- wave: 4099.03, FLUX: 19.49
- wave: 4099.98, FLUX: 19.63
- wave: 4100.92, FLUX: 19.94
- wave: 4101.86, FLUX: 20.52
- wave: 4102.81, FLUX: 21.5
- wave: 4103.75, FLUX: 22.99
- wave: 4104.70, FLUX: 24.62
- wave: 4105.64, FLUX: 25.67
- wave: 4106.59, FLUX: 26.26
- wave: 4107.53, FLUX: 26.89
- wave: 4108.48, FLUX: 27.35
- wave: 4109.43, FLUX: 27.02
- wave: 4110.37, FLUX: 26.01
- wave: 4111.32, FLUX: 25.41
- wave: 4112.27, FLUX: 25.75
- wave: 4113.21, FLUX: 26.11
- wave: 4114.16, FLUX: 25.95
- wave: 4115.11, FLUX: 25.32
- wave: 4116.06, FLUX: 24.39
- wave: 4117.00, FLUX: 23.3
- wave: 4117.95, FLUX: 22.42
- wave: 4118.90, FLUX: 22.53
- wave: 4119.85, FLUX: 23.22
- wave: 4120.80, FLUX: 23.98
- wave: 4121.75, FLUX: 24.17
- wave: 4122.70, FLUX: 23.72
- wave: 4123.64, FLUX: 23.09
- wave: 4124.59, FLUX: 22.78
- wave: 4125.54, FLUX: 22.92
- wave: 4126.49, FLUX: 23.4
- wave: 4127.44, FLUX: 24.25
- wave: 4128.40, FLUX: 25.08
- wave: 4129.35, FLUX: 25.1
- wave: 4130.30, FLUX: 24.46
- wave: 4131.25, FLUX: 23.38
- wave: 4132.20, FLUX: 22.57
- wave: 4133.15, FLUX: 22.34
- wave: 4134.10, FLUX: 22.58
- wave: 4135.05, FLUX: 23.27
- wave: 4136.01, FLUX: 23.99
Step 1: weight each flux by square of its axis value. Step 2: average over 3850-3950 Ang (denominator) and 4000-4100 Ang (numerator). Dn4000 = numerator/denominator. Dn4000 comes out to 1.8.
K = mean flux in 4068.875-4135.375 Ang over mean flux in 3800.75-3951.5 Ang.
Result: 1.80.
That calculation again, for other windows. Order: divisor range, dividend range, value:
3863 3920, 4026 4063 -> 1.56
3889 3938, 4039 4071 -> 1.63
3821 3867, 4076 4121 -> 2.17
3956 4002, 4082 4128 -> 1.38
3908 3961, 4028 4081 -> 1.66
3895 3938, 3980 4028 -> 1.59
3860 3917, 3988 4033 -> 1.59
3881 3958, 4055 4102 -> 1.63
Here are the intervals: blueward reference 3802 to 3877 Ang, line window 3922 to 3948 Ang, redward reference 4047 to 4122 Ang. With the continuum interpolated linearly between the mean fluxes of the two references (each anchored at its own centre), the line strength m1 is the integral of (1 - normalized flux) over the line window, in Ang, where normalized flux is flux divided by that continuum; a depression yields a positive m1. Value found 8.8 Ang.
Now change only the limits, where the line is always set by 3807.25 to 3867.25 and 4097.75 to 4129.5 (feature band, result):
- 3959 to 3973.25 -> 6.2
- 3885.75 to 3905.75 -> -2.3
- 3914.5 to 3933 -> 2.9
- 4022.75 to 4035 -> -1.9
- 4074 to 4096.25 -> -2.2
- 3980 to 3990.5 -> -2.3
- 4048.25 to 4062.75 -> -2.7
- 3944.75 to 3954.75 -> -0.1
